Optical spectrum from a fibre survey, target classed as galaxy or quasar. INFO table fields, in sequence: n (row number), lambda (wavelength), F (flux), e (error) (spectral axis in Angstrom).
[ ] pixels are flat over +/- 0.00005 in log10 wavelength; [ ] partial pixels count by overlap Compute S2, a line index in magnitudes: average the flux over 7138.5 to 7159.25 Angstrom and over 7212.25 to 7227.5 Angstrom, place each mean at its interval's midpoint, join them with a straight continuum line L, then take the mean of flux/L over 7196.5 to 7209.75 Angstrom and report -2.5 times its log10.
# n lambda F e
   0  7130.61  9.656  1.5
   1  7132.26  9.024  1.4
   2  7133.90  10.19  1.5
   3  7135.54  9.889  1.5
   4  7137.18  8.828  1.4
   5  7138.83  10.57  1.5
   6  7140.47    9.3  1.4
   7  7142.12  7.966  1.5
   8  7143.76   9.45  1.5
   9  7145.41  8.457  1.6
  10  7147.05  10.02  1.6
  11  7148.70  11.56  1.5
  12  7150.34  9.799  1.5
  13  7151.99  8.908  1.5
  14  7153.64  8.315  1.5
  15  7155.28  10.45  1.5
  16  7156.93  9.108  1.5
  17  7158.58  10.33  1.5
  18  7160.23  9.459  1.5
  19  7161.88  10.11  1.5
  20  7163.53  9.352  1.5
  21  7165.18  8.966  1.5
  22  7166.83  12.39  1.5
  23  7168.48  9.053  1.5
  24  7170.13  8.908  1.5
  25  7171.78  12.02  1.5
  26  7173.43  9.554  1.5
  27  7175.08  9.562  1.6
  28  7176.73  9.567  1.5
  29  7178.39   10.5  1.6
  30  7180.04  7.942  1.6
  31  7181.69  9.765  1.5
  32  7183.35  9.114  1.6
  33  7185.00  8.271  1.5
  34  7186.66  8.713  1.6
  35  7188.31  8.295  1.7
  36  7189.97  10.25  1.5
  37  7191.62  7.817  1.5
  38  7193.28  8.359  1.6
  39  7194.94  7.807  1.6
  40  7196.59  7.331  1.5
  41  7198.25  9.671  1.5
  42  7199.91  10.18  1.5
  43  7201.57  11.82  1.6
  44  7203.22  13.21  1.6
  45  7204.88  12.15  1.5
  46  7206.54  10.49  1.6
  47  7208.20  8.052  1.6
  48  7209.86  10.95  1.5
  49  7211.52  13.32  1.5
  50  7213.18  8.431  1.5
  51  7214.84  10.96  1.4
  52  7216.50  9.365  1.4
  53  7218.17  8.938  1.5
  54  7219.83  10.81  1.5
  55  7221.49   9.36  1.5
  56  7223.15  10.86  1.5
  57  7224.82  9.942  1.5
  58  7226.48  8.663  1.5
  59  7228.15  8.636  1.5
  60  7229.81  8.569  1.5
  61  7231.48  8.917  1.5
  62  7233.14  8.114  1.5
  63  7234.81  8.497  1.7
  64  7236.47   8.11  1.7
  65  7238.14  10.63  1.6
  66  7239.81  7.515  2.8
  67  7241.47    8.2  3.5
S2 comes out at -0.10 mag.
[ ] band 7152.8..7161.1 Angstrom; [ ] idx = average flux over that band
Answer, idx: 9.53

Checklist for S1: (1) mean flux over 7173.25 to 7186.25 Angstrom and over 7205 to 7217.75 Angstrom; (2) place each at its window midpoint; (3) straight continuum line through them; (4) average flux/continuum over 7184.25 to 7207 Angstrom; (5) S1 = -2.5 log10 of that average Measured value 0.02 mag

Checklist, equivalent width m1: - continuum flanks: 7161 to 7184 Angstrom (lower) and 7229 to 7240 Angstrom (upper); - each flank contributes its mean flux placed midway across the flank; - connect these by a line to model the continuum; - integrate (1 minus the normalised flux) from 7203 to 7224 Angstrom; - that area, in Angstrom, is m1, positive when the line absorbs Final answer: -3.2 Angstrom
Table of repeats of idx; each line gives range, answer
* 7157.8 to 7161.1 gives 9.88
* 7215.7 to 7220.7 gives 9.7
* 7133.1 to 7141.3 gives 9.75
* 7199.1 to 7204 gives 11.7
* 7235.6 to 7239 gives 9.34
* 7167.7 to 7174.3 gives 9.9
